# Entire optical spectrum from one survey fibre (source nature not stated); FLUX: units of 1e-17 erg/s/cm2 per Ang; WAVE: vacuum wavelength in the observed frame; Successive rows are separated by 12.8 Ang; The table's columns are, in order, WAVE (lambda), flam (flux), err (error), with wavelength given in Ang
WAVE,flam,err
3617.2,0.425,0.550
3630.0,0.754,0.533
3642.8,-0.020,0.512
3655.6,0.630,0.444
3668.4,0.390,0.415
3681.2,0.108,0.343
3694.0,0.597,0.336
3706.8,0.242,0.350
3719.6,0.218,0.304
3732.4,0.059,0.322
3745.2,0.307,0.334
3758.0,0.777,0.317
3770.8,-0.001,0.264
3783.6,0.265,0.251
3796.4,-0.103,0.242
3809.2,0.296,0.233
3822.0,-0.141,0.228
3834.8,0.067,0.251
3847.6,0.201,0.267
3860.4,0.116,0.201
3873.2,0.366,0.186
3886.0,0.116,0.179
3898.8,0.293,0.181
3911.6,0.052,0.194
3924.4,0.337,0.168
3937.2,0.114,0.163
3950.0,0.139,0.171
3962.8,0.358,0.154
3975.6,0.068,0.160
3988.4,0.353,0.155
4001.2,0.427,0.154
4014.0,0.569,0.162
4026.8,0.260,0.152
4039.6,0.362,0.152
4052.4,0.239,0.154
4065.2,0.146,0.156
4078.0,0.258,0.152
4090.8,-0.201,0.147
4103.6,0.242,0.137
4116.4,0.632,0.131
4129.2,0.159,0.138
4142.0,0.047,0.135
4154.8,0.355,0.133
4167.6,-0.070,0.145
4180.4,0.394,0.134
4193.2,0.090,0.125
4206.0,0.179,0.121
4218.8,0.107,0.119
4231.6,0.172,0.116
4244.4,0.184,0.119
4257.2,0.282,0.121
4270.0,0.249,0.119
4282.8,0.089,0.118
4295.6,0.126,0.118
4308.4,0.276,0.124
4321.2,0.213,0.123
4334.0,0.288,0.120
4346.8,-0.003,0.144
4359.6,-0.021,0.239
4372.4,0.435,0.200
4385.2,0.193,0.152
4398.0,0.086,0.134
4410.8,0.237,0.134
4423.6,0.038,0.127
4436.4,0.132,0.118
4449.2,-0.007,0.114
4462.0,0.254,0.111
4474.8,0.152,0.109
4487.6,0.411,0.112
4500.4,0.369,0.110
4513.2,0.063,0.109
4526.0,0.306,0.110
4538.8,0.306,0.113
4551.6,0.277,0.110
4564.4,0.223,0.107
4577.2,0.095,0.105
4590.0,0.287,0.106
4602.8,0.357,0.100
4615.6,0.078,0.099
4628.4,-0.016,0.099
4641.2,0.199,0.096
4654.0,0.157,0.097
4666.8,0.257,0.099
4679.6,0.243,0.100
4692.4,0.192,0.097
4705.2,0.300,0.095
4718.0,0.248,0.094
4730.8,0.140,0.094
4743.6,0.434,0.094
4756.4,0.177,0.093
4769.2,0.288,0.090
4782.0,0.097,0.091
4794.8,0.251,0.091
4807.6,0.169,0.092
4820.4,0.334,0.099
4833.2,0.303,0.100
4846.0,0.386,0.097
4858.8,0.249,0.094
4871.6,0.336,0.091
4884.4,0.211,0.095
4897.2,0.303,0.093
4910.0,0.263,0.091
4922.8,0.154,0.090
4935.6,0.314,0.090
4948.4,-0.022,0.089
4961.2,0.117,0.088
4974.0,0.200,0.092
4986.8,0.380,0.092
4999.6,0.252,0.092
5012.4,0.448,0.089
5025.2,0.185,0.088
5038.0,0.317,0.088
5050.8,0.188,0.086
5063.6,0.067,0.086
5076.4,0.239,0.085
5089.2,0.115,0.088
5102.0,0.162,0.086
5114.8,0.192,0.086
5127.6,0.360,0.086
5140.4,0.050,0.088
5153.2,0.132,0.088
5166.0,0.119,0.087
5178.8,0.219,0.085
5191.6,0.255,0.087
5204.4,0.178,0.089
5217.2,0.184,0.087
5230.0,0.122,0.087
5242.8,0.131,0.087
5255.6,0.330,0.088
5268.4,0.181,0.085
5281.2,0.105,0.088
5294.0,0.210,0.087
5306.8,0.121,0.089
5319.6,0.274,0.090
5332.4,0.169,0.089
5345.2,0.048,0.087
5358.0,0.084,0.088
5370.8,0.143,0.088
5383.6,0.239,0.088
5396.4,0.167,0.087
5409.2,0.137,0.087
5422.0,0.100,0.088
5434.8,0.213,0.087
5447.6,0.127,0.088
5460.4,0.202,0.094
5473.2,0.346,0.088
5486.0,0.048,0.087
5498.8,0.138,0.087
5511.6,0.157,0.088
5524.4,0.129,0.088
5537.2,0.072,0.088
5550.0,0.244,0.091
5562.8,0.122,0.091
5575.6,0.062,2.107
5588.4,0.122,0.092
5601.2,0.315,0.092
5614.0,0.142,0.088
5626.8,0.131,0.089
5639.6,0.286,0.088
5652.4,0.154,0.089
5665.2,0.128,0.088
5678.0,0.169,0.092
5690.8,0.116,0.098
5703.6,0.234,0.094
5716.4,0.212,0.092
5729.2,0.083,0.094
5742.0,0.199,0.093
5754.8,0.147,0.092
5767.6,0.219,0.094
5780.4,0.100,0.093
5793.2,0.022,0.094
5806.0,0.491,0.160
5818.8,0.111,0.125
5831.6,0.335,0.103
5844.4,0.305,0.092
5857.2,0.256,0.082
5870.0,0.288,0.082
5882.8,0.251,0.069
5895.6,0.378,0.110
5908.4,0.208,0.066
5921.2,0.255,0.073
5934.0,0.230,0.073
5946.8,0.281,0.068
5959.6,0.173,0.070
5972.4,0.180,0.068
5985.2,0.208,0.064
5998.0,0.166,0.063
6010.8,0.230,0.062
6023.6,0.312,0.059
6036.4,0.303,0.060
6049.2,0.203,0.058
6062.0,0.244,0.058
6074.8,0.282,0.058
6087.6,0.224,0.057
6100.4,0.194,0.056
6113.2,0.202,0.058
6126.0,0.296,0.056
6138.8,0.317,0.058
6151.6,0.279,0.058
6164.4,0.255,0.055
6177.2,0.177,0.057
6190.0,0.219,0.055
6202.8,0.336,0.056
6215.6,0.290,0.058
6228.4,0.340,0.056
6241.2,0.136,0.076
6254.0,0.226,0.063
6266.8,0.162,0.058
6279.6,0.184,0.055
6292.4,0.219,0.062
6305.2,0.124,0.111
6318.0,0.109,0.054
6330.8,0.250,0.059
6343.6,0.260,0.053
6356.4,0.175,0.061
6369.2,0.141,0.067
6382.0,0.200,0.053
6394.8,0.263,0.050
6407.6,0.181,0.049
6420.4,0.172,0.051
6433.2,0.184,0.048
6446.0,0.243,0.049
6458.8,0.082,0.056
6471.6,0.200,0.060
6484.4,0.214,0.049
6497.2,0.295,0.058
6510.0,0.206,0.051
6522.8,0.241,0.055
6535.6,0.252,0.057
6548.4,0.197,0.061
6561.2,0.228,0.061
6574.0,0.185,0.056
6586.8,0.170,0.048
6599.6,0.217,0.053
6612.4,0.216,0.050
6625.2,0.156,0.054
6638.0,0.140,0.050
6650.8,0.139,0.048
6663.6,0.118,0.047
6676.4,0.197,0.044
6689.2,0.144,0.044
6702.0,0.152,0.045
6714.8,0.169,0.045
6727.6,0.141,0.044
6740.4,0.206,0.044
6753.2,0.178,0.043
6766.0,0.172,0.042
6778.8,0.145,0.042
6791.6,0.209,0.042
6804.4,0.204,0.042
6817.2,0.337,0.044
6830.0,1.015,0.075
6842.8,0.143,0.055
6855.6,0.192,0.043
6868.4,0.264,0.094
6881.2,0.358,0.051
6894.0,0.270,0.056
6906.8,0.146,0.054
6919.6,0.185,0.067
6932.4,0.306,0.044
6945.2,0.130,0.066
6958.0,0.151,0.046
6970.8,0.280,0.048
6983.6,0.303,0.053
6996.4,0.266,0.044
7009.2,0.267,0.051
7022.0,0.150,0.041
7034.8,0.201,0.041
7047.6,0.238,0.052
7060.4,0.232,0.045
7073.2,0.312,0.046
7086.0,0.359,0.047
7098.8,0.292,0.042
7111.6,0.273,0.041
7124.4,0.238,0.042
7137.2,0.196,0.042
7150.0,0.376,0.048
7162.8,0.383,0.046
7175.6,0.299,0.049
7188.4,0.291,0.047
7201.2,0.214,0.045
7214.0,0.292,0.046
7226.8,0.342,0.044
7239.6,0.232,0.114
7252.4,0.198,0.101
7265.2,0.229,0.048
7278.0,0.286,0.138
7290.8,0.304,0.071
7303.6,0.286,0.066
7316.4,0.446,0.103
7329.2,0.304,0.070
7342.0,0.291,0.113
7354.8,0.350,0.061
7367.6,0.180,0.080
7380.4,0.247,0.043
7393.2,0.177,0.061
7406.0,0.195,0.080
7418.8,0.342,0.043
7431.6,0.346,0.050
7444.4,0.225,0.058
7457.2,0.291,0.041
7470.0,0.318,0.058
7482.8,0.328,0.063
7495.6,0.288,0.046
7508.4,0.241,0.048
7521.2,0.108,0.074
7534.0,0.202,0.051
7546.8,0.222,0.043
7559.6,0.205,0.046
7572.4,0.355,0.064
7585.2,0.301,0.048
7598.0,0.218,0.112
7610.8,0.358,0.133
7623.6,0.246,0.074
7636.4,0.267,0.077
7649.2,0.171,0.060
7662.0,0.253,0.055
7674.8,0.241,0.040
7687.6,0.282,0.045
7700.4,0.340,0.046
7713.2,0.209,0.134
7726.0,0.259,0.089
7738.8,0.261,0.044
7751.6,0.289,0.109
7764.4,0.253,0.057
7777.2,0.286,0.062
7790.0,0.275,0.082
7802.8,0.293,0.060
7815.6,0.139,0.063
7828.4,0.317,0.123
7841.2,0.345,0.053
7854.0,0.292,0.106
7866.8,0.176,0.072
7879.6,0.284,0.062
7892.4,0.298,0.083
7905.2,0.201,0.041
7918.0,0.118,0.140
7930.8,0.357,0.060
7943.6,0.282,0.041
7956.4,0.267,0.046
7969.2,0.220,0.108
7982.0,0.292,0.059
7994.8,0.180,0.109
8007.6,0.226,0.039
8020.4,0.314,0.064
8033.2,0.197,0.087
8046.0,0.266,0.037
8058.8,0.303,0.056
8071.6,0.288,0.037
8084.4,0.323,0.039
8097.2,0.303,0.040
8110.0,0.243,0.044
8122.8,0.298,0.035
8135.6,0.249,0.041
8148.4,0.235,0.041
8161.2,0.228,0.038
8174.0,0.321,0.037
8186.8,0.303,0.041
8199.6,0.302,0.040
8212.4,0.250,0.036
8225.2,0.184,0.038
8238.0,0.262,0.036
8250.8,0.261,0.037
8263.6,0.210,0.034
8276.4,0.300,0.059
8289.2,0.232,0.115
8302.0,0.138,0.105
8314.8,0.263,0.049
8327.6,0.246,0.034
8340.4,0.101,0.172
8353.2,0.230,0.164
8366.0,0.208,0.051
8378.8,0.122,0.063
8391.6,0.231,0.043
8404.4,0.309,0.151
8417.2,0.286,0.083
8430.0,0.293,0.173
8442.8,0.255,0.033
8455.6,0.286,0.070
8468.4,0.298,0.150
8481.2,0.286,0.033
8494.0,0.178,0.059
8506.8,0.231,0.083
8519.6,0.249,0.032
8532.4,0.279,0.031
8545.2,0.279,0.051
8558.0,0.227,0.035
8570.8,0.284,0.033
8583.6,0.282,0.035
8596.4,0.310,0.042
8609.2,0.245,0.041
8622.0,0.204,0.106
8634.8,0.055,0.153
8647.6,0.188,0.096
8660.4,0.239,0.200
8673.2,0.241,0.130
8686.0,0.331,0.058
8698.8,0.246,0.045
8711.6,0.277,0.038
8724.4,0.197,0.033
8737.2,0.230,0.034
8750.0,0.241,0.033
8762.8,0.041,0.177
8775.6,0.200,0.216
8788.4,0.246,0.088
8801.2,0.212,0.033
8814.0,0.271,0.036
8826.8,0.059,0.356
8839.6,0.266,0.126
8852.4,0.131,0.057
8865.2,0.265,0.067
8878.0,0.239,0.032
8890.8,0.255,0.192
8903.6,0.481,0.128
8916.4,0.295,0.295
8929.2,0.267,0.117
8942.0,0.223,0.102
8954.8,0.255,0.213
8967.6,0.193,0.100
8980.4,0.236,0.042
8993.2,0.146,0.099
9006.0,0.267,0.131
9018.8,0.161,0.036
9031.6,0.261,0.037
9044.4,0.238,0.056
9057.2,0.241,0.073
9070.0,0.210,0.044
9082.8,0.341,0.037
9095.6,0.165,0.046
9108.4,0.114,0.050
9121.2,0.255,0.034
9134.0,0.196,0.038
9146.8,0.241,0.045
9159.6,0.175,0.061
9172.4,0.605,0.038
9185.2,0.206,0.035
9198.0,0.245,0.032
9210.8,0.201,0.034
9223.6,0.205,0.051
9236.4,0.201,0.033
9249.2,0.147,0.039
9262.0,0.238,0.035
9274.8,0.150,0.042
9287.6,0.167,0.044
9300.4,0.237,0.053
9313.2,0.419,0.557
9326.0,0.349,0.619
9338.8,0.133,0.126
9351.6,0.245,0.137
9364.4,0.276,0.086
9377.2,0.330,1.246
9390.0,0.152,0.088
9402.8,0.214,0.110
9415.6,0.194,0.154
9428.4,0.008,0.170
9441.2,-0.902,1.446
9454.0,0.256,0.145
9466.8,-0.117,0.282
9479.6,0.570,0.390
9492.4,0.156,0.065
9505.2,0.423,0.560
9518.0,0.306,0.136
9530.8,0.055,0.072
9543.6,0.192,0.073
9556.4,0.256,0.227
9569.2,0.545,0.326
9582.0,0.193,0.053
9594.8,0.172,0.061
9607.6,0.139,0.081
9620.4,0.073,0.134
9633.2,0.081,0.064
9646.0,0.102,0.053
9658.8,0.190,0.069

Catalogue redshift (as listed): 0.831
